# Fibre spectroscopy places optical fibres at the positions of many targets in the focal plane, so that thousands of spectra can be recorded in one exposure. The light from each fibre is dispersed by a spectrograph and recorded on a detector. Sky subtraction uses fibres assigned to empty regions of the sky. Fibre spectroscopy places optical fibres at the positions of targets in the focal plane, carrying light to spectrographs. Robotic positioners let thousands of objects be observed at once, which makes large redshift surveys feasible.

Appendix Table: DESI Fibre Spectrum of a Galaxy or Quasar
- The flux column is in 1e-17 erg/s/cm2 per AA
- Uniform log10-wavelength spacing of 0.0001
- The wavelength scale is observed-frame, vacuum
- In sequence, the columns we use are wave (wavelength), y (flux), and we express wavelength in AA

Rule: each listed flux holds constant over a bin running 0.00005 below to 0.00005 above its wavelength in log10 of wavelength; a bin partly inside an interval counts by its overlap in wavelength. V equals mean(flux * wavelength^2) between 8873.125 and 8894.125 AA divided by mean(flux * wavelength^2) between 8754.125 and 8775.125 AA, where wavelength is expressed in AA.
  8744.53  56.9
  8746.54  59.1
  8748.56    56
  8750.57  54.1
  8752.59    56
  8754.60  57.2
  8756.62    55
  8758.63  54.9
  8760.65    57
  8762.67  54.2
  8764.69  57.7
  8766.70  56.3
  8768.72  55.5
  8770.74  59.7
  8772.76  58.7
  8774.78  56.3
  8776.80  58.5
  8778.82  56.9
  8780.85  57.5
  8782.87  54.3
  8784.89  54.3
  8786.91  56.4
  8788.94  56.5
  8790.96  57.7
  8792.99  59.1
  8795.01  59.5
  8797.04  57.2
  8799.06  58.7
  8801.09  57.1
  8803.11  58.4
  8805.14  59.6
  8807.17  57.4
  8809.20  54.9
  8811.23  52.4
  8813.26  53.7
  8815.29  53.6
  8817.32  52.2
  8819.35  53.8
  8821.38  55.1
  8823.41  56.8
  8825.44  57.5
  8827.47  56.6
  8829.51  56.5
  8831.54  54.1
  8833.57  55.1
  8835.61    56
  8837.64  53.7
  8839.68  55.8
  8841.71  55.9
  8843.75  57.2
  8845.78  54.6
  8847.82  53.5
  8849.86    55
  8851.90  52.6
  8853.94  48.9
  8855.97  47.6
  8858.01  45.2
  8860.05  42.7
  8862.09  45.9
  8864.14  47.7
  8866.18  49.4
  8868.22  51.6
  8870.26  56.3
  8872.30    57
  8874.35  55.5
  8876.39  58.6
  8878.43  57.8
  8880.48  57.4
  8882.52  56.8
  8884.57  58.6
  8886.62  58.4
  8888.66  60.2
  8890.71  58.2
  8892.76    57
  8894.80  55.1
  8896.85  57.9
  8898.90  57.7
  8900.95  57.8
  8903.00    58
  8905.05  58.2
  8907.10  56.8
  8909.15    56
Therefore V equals 1.0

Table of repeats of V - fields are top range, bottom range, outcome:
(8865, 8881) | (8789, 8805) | 0.97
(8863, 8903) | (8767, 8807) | 1.00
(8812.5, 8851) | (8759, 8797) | 0.98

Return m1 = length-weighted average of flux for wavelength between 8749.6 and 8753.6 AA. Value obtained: 55.1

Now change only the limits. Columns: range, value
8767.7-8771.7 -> 57.5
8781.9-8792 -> 55.8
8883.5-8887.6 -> 58.4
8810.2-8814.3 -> 53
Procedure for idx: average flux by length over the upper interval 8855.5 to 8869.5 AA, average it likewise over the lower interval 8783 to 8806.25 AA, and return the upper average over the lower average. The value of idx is 0.8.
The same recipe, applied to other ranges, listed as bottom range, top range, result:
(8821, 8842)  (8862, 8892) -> 1.00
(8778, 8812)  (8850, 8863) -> 0.84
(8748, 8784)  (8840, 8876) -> 0.92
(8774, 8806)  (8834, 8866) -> 0.90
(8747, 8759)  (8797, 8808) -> 1.04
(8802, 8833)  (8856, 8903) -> 0.98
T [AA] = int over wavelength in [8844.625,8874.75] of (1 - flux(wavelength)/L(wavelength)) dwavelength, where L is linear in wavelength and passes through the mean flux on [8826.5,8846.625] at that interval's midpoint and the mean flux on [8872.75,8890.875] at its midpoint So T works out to 3.1 AA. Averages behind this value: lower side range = 55.6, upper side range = 57.9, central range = 50.8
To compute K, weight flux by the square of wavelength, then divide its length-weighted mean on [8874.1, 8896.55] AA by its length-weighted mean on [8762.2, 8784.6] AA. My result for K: 1.0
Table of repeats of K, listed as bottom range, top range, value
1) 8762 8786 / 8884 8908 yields 1.05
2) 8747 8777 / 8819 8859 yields 0.97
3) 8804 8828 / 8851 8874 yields 0.91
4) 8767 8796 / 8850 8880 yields 0.92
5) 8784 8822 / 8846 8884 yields 0.94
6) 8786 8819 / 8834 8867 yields 0.92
